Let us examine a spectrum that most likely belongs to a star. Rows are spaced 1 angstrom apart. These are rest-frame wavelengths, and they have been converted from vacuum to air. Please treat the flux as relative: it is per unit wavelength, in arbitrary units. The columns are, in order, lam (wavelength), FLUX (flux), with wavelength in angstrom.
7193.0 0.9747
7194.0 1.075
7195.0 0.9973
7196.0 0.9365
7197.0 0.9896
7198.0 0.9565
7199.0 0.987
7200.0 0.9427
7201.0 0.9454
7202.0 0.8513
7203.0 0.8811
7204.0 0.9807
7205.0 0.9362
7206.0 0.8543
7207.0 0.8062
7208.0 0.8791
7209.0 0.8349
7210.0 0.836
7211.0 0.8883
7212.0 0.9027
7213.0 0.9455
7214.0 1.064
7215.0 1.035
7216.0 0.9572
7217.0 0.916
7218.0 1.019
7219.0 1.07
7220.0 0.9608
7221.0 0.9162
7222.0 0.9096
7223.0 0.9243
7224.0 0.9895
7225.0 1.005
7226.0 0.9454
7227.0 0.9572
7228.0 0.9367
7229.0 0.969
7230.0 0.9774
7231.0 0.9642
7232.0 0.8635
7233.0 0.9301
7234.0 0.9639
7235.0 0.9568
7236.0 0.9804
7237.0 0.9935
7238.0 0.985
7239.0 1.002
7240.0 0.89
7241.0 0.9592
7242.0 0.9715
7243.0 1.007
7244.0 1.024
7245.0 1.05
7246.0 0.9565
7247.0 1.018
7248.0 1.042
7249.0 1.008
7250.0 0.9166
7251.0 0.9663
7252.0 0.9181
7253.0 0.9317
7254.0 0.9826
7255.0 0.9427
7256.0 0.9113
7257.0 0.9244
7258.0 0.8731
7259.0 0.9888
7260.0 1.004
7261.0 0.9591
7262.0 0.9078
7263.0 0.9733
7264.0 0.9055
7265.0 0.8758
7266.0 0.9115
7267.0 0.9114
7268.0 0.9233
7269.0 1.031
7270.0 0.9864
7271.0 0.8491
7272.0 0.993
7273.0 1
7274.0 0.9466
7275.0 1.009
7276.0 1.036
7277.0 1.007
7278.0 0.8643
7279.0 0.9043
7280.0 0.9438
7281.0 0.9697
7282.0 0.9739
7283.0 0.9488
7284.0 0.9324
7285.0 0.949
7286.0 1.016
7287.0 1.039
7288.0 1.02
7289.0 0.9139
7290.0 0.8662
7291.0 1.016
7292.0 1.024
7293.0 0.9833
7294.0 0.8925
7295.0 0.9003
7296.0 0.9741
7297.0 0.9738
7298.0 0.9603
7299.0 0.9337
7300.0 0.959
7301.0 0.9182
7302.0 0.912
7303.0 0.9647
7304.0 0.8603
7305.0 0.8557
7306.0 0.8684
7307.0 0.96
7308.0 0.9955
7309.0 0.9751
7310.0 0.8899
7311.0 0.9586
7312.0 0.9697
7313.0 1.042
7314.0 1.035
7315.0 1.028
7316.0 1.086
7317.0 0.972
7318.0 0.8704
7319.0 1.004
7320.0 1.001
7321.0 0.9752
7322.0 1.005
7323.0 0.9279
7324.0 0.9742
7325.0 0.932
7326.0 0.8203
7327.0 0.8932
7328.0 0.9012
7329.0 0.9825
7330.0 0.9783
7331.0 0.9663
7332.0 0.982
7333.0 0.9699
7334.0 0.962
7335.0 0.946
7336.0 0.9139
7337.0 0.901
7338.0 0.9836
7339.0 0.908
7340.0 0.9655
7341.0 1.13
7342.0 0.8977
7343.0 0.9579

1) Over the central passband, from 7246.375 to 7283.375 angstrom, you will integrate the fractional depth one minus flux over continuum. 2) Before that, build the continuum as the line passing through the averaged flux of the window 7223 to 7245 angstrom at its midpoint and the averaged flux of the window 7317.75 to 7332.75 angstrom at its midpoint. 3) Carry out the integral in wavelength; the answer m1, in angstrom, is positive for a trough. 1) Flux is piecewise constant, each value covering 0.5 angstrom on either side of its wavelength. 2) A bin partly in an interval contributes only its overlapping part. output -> 0.3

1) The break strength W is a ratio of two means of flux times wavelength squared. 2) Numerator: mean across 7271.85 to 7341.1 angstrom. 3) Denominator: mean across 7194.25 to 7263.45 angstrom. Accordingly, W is 1.0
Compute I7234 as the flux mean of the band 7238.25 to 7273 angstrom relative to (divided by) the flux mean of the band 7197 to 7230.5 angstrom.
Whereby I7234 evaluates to 1.0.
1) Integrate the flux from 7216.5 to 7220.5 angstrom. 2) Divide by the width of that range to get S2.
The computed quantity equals 0.991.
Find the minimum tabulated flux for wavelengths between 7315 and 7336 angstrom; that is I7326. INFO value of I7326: 0.8203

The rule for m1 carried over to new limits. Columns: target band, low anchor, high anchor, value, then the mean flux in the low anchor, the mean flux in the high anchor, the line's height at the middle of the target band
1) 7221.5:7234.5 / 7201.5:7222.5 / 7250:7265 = -0.26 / 0.926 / 0.939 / 0.931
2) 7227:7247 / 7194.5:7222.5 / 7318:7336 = -0.62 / 0.936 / 0.951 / 0.939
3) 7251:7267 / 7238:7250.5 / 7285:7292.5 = 0.83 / 0.987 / 0.983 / 0.986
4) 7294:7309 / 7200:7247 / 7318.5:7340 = 0.28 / 0.948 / 0.949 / 0.949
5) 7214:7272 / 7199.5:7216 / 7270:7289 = -1.32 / 0.913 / 0.966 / 0.939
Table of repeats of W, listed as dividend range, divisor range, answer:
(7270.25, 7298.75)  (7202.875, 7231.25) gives 1.04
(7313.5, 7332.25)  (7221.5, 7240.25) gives 1.04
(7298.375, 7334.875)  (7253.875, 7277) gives 1.02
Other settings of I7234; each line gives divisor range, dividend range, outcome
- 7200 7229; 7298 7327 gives 1.02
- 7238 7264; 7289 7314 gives 0.98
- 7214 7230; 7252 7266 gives 0.96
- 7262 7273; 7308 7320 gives 1.05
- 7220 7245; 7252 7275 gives 0.98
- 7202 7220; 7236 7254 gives 1.05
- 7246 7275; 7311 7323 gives 1.05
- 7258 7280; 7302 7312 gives 0.98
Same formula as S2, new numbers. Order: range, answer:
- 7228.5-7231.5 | 0.97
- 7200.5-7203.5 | 0.893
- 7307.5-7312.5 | 0.958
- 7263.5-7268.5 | 0.905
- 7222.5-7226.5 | 0.966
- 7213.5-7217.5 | 0.993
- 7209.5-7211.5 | 0.862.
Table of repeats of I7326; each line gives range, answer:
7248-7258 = 0.8731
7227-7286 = 0.8491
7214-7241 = 0.8635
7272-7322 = 0.8557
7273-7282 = 0.8643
